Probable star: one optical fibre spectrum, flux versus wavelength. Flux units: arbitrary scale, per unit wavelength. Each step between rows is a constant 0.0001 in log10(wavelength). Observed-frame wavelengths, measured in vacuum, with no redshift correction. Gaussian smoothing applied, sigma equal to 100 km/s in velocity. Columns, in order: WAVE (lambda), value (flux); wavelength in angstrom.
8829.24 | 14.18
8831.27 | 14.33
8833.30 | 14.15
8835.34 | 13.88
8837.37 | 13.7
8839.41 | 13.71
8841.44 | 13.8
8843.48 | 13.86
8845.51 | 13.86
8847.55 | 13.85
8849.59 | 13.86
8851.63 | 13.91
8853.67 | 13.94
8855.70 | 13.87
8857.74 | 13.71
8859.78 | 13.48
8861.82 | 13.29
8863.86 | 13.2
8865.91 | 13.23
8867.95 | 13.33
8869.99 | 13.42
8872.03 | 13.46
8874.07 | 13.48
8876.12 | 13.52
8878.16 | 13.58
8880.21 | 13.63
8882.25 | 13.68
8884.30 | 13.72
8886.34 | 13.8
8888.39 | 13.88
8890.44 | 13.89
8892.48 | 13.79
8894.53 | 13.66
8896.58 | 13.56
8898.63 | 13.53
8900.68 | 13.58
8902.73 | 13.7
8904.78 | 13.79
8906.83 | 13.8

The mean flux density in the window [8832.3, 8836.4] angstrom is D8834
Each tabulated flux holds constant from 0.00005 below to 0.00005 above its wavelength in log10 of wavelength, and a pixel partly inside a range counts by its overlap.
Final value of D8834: 14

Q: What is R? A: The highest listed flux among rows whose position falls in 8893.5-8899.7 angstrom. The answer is 13.66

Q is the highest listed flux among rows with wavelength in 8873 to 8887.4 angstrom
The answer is 13.8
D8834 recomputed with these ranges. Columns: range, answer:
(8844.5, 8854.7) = 13.9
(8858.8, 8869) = 13.3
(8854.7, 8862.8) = 13.6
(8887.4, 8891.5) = 13.9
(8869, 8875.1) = 13.5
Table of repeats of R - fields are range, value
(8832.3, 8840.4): 14.15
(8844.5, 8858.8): 13.94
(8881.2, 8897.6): 13.89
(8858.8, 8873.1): 13.48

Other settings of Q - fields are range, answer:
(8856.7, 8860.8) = 13.71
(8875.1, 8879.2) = 13.58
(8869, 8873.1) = 13.46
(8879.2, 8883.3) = 13.68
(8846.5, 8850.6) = 13.86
